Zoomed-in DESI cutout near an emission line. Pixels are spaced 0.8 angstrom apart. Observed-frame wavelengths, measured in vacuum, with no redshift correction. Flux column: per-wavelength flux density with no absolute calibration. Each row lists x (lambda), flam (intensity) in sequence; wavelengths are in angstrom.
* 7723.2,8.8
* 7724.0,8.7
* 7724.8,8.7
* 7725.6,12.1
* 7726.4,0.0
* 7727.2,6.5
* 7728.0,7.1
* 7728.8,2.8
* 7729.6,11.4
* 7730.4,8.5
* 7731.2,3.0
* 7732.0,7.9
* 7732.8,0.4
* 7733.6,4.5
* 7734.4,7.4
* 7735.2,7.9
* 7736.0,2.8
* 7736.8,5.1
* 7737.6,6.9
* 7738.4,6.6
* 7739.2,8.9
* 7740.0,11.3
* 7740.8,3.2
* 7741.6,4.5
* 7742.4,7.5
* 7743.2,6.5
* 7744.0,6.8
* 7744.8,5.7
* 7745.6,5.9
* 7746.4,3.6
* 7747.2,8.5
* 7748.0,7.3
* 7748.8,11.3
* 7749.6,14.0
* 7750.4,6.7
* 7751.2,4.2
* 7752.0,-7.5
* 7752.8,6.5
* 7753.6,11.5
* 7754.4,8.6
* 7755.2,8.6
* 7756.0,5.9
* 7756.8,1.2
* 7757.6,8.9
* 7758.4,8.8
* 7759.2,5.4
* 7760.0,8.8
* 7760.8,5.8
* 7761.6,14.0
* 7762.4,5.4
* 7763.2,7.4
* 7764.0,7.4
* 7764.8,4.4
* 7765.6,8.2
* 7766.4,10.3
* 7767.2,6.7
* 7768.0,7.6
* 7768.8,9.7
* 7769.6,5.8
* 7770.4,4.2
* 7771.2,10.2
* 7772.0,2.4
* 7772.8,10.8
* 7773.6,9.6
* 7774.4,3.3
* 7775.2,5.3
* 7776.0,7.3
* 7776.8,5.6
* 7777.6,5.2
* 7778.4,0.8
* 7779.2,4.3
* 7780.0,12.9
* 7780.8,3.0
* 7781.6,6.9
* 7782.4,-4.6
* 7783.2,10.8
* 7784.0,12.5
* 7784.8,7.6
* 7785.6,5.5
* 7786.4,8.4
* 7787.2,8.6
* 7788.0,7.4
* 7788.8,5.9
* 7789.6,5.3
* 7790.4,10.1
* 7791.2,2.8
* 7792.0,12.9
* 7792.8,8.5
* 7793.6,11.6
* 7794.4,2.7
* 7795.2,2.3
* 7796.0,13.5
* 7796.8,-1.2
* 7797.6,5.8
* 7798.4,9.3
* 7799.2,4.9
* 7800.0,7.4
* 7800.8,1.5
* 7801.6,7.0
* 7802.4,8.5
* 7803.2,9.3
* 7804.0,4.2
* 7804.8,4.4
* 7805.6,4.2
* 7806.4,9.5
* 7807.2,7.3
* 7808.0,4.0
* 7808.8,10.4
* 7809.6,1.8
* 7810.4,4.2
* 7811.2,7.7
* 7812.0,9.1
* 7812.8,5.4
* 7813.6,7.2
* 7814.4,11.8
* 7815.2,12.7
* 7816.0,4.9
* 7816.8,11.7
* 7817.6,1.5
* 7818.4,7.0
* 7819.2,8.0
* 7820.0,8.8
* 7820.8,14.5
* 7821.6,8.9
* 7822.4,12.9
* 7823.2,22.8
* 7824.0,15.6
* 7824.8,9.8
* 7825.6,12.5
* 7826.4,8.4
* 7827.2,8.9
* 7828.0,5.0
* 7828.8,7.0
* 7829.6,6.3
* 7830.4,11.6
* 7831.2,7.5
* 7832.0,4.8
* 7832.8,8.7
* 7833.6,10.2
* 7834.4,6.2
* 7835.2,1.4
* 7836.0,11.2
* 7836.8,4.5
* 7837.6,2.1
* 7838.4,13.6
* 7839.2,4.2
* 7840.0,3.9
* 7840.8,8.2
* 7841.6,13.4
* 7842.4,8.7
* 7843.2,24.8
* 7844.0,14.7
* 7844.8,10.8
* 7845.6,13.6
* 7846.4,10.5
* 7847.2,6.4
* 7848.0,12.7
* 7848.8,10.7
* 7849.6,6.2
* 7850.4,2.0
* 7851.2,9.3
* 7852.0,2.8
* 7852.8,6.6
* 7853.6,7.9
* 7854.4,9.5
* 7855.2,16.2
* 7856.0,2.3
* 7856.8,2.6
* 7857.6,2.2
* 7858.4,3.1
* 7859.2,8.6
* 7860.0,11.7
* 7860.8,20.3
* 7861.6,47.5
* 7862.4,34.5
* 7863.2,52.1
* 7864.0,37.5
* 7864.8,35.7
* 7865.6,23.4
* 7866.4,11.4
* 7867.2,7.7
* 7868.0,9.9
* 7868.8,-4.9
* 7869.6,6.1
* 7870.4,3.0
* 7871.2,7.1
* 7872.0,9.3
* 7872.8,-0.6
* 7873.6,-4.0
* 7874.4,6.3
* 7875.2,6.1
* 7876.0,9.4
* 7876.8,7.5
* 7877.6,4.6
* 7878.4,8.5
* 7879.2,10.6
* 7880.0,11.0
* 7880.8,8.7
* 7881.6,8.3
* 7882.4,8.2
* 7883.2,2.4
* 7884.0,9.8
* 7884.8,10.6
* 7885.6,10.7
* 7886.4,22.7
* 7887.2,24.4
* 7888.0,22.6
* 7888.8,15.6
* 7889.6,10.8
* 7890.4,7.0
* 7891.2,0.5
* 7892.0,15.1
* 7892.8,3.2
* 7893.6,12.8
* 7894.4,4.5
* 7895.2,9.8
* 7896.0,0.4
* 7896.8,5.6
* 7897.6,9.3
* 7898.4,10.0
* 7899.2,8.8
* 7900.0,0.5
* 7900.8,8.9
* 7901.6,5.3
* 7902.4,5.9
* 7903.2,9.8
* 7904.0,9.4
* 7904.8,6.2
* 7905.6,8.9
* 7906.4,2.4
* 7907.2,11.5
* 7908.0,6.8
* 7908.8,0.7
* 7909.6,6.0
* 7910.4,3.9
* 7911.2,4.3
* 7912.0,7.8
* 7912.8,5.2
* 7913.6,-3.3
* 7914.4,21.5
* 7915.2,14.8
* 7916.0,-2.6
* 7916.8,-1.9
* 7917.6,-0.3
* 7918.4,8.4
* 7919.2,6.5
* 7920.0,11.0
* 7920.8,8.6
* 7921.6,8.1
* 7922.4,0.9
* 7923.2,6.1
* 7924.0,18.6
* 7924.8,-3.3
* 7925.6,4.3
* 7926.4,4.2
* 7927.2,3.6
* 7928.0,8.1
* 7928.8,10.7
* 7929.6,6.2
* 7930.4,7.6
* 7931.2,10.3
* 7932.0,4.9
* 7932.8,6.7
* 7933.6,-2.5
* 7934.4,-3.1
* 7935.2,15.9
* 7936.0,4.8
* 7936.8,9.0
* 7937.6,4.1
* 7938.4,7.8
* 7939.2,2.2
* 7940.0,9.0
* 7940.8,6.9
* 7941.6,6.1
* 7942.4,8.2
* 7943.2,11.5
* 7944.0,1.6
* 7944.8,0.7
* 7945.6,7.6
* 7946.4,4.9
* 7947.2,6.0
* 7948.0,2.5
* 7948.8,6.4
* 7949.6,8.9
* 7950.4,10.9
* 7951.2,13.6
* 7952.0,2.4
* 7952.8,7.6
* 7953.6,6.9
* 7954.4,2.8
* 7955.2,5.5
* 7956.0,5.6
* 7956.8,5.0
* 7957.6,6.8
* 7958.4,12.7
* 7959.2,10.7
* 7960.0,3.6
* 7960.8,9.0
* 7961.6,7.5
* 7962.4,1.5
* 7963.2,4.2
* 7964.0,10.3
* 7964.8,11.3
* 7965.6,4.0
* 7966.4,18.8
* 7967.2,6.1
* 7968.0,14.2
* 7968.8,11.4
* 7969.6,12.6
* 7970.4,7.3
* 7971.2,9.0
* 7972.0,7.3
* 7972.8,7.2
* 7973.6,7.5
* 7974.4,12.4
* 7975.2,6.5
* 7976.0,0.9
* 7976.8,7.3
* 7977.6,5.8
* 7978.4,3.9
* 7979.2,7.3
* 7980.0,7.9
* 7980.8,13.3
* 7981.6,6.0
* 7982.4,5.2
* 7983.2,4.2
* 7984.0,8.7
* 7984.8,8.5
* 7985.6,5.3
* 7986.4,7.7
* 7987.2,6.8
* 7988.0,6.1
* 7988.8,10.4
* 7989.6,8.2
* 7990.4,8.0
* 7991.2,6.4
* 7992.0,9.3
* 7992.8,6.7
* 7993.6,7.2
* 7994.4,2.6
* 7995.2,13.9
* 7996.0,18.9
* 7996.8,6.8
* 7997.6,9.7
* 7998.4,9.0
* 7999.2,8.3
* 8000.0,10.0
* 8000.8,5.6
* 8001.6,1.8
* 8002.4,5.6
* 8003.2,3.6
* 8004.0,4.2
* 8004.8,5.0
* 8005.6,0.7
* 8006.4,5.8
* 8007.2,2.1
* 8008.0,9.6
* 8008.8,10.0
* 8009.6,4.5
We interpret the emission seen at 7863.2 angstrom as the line H-alpha 6563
